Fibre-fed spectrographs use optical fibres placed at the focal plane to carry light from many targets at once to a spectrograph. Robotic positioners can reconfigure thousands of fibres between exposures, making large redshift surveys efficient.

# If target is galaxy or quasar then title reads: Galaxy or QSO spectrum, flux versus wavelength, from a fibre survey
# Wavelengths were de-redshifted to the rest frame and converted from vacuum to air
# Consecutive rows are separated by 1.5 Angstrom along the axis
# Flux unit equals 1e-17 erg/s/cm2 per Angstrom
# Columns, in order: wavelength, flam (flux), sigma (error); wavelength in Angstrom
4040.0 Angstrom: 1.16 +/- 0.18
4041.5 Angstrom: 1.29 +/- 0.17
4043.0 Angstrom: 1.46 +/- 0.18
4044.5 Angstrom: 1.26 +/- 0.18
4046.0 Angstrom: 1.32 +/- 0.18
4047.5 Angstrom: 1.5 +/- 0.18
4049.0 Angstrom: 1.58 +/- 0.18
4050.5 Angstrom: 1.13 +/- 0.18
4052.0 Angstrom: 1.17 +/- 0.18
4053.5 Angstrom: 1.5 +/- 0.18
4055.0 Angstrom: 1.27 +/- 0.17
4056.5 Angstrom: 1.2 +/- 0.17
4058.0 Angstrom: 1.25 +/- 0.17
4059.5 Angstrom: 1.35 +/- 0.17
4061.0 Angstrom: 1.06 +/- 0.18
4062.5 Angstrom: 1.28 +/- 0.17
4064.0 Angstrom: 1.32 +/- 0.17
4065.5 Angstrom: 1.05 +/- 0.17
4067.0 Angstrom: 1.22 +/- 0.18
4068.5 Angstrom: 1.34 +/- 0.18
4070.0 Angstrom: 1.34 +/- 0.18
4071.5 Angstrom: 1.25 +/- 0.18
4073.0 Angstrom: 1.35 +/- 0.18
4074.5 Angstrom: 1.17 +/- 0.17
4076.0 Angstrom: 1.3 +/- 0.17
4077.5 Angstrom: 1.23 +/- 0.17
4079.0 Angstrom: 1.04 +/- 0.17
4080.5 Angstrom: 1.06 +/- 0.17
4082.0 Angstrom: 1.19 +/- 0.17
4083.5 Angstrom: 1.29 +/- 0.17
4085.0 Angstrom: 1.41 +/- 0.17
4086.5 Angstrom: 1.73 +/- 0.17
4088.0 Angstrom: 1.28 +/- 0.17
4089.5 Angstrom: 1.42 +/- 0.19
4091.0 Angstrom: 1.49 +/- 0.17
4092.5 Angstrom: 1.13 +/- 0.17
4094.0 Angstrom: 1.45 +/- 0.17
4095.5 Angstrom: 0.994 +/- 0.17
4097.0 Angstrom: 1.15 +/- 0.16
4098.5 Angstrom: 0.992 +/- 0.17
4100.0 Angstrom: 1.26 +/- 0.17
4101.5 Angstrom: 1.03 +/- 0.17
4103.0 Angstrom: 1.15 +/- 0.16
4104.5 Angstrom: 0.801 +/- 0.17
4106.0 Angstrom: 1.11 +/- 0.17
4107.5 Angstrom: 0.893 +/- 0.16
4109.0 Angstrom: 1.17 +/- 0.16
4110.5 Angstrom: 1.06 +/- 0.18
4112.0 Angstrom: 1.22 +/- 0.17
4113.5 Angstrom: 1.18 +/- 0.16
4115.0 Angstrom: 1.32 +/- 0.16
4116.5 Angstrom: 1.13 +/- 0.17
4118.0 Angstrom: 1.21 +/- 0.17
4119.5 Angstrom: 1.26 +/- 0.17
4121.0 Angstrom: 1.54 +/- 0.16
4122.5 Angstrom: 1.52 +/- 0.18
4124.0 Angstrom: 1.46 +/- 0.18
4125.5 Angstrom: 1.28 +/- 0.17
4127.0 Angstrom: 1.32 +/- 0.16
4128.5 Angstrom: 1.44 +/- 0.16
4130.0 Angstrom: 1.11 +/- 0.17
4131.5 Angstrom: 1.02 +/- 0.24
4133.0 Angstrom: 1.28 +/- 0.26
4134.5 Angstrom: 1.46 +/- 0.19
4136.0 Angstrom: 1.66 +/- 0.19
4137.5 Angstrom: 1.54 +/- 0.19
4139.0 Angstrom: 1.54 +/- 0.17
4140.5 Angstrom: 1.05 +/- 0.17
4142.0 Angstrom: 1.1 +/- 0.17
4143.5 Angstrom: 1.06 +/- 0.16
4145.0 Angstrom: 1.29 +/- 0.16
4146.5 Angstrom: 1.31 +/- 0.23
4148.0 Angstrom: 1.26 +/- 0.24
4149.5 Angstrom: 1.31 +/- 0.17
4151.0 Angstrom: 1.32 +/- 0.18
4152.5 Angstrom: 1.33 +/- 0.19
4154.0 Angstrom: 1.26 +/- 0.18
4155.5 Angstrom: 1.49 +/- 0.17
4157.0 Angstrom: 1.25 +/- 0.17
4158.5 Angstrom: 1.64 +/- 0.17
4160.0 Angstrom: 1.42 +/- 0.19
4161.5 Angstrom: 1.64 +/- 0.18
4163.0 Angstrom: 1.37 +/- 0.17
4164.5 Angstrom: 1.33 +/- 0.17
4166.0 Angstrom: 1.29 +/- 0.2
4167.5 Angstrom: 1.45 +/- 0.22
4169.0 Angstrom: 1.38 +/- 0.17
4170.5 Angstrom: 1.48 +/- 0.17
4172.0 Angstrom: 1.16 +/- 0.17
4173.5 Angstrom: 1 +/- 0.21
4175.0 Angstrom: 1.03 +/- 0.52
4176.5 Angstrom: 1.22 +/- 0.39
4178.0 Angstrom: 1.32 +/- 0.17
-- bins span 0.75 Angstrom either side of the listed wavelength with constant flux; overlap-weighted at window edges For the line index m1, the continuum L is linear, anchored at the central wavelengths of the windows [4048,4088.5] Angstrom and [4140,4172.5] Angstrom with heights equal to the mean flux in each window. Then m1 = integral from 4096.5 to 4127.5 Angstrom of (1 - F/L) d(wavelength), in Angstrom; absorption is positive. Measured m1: 2.6 Angstrom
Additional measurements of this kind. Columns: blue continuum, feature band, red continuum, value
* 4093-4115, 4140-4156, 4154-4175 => 0.5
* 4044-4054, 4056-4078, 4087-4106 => 0.7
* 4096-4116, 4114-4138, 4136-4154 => -2.8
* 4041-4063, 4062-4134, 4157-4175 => 5.1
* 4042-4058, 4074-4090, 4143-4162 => 0.7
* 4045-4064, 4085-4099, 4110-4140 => 0.1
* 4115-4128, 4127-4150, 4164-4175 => 0.4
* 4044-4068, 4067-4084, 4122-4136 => 0.8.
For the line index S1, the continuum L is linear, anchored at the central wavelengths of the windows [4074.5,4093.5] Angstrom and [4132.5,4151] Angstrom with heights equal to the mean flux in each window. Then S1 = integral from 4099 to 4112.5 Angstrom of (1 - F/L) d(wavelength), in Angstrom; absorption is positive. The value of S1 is 2.4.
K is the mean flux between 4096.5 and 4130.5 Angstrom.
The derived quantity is 1.2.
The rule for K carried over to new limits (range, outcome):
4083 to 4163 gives 1.28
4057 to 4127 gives 1.23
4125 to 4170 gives 1.34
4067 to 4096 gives 1.29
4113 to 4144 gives 1.31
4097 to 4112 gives 1.07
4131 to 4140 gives 1.42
